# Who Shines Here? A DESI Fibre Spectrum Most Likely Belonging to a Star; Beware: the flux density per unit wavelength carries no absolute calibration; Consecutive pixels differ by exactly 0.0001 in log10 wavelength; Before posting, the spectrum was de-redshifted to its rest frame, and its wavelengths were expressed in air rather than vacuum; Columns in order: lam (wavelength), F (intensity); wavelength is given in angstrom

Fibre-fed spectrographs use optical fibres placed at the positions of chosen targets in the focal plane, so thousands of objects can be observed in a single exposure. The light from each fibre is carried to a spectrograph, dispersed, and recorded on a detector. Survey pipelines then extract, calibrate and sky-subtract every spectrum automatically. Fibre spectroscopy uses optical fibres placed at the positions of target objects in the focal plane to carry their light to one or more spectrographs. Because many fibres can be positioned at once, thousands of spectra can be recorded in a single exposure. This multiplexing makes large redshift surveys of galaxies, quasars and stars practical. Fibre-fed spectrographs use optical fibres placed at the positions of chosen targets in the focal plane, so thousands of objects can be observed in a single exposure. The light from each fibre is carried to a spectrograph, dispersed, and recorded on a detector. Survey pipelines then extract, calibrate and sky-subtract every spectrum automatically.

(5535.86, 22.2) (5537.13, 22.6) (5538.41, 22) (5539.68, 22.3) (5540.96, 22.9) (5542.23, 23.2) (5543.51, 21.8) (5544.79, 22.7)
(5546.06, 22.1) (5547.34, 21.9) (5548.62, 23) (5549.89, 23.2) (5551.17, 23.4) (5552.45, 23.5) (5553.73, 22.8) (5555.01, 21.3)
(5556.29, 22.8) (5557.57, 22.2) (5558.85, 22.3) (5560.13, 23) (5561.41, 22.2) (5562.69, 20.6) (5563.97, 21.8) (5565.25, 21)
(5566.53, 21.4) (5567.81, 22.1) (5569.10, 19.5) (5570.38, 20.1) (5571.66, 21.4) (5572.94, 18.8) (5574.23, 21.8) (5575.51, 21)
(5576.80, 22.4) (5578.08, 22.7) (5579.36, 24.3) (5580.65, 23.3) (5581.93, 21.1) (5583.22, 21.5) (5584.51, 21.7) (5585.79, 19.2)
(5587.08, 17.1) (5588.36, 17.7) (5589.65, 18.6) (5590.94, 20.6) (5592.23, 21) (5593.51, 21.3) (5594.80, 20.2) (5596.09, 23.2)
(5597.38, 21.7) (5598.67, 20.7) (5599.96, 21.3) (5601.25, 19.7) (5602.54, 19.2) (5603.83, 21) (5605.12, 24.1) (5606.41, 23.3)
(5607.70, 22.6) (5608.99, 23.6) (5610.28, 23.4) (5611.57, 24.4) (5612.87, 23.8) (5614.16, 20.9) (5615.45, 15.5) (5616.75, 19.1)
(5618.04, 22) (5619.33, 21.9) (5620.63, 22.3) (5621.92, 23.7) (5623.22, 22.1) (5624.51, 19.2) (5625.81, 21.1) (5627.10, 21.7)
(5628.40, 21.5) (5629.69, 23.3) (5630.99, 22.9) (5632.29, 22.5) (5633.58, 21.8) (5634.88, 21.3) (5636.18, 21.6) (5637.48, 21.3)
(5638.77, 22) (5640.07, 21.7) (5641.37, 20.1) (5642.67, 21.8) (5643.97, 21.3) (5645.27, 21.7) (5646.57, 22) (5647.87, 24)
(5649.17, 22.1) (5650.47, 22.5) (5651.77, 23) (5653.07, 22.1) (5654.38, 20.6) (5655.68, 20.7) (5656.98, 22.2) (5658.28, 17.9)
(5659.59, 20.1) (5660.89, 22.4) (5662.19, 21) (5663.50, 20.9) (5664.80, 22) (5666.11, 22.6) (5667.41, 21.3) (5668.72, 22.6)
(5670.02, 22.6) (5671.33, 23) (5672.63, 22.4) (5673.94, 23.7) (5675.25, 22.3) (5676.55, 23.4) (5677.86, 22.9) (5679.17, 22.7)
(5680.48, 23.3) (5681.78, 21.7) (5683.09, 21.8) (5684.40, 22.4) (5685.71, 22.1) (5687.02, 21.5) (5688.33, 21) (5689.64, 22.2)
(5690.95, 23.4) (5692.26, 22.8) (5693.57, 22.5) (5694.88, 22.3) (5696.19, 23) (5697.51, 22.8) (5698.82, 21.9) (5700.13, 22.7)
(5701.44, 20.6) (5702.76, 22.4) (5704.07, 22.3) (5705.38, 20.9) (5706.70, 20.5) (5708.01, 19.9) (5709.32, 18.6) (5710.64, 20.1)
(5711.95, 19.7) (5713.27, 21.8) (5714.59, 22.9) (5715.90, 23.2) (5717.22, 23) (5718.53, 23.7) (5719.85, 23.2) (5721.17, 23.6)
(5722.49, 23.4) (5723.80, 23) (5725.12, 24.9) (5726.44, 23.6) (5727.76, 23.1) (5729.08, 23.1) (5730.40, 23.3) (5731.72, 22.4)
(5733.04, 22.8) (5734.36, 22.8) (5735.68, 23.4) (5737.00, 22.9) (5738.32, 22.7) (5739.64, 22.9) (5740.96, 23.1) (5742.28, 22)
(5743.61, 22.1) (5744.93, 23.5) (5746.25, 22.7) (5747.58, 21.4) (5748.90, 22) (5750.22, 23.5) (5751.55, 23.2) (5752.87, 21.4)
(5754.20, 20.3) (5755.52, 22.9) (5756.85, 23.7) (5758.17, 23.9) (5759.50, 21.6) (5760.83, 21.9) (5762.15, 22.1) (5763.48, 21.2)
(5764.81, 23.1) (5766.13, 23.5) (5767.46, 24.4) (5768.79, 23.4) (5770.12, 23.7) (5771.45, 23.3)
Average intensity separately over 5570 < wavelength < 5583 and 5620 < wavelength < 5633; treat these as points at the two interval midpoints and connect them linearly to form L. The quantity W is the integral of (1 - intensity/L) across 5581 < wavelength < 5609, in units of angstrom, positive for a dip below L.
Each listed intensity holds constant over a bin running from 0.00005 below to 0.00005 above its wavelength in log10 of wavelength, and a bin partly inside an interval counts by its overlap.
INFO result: 1.2 angstrom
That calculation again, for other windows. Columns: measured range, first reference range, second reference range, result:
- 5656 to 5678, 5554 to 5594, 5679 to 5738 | 0.1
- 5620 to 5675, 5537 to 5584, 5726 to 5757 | 1.3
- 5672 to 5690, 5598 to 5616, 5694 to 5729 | -0.3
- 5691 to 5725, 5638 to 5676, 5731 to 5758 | 0.3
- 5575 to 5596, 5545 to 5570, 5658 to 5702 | 1.1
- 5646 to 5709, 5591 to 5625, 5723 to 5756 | 0.6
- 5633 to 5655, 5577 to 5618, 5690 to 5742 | -0.1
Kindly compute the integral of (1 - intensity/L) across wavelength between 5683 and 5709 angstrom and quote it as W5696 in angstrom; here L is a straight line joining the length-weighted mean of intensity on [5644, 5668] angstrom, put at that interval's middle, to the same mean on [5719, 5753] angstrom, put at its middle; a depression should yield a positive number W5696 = 0.4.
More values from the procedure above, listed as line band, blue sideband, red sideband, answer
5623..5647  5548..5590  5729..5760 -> 0.35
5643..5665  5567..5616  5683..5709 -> 0.08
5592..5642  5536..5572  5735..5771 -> 1.47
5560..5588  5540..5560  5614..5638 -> 1.27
